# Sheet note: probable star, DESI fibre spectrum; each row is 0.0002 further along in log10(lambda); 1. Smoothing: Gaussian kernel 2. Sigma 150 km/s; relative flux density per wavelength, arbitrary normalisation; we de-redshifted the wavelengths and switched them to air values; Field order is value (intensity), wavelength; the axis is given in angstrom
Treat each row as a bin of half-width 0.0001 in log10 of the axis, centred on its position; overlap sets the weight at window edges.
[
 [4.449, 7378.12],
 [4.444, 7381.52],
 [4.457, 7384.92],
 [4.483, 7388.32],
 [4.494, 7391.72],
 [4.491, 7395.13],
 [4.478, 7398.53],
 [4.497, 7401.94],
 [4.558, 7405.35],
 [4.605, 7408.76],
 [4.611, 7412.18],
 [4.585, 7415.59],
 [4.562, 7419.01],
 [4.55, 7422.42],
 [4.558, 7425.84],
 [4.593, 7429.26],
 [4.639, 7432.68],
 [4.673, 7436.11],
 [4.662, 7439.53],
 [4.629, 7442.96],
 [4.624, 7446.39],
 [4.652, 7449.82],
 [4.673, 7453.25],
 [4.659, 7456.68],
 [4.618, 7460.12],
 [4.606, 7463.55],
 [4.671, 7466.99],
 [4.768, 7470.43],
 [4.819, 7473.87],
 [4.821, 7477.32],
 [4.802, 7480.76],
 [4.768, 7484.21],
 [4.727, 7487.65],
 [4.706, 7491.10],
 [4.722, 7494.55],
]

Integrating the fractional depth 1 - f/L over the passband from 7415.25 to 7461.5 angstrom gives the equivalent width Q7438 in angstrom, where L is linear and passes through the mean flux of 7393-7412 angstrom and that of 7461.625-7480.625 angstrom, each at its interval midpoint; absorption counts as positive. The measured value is 0.20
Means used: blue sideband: 4.53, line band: 4.62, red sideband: 4.74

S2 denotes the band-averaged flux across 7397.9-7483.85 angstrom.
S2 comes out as 4.64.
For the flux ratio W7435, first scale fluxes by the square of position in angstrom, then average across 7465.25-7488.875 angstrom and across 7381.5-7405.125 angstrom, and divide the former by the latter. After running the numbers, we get 1.09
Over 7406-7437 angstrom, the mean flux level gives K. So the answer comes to 4.59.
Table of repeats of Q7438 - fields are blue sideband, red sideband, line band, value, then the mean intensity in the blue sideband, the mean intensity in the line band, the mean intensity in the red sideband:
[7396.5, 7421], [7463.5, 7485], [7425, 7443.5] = 0.03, 4.56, 4.63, 4.76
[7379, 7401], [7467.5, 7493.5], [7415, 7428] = 0.04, 4.47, 4.56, 4.77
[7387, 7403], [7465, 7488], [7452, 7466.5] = 0.21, 4.49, 4.64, 4.77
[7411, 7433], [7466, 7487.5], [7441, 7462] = 0.20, 4.58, 4.64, 4.78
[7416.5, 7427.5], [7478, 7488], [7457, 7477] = 0.08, 4.56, 4.7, 4.78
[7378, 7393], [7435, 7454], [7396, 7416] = -0.09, 4.47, 4.55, 4.65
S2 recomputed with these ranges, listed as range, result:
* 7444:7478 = 4.69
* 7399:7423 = 4.56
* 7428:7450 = 4.64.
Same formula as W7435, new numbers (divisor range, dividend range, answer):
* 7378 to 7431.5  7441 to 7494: 1.06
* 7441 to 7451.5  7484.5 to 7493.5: 1.03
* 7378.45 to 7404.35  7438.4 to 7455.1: 1.05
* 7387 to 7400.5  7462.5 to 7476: 1.07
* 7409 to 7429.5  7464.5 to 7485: 1.06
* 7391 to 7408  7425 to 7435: 1.03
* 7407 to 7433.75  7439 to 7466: 1.02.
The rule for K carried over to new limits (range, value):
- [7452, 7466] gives 4.64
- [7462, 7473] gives 4.69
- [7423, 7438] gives 4.61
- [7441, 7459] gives 4.65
